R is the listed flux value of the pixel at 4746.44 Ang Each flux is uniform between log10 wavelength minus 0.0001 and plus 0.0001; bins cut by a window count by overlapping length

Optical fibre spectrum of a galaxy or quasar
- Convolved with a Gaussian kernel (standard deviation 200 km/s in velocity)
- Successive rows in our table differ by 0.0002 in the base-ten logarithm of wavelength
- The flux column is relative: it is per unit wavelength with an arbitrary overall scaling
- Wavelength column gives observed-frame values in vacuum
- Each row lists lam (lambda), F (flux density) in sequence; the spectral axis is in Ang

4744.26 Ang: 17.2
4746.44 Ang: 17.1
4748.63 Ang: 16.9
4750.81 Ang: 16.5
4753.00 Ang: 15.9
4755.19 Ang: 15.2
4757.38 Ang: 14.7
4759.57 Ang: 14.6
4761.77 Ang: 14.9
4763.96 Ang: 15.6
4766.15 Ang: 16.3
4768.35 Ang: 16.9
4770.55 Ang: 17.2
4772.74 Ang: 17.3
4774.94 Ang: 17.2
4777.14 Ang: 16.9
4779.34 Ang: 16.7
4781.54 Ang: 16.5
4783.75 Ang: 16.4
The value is 17.1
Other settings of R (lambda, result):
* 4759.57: 14.6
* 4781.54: 16.5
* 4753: 15.9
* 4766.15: 16.3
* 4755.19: 15.2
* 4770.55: 17.2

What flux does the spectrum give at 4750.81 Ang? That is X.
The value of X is 16.5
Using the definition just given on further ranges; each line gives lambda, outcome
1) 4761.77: 14.9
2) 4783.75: 16.4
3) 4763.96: 15.6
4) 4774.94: 17.2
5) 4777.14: 16.9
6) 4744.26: 17.2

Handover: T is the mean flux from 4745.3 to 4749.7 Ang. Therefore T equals 17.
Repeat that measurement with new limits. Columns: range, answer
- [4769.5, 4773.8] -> 17.3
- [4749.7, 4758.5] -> 15.6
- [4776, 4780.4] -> 16.8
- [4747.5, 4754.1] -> 16.4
